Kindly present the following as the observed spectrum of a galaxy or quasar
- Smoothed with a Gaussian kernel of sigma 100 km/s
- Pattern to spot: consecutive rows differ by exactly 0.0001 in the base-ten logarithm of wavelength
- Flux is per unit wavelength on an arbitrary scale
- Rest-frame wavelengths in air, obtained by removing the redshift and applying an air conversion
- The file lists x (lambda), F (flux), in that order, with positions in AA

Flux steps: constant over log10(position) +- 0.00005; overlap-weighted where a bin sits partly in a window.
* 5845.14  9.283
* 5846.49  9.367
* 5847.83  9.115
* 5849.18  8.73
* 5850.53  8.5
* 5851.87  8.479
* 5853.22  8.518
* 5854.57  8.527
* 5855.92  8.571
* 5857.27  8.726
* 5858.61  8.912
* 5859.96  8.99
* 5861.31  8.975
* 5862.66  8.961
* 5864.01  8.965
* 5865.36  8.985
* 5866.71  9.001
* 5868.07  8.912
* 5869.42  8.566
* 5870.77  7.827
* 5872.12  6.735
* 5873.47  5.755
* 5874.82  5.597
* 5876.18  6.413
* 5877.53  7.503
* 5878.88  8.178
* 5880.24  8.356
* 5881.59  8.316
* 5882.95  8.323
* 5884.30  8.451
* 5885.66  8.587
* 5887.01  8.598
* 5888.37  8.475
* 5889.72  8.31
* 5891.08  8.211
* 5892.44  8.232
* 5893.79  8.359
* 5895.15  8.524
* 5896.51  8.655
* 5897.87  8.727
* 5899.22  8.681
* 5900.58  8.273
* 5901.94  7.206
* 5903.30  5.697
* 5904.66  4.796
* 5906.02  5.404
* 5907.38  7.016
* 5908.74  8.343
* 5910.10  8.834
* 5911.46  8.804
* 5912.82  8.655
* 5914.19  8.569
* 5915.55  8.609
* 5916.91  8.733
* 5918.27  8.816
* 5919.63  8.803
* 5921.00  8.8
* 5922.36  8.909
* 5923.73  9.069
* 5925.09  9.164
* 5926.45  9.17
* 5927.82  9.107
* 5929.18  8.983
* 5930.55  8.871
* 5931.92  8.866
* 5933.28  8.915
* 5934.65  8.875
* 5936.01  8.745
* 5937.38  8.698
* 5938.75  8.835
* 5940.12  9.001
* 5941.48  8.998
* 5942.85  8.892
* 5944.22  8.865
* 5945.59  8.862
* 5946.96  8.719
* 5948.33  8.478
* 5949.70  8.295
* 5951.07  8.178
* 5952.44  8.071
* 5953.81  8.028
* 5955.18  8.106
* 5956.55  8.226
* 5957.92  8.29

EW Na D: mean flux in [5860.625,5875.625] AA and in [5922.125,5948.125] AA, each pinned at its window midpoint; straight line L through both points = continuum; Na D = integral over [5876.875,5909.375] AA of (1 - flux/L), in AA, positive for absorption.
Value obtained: 1.8 AA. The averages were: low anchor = 8.01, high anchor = 8.91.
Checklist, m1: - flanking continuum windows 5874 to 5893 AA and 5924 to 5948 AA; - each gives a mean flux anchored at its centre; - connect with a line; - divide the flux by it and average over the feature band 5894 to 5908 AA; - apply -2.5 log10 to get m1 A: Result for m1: 0.13 mag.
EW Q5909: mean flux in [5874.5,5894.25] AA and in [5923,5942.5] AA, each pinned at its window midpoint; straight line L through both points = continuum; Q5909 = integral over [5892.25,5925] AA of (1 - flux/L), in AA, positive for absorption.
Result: 1.4 AA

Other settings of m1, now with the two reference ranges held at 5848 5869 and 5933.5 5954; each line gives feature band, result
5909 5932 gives -0.02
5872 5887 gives 0.16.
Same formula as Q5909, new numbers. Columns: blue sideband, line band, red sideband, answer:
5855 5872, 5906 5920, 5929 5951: 0.6 AA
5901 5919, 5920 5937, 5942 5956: -1.9 AA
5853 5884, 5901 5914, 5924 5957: 1.8 AA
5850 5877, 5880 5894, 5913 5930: 0.1 AA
